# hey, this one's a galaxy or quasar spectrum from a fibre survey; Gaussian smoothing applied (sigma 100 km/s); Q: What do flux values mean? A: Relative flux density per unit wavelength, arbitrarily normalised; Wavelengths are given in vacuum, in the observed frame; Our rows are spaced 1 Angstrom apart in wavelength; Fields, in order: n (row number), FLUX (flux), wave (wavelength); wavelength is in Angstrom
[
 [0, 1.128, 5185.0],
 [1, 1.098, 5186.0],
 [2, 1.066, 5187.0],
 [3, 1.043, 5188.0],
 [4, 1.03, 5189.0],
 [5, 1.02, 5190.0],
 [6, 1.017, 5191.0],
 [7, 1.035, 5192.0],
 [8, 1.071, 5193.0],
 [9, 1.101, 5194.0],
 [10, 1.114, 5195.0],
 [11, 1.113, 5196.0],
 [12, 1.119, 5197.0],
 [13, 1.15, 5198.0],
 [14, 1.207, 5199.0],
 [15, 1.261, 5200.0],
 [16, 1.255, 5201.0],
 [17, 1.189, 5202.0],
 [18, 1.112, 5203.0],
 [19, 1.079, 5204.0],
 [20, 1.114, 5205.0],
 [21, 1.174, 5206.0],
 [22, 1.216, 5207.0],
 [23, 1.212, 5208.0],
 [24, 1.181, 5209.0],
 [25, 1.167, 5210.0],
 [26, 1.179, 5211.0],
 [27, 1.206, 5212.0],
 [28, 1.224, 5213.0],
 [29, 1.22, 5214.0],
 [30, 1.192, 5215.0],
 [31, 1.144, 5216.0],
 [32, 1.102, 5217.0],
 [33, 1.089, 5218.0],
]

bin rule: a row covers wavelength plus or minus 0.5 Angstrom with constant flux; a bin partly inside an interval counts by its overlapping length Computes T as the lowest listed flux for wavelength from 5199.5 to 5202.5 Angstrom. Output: 1.189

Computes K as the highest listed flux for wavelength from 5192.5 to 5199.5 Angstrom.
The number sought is 1.207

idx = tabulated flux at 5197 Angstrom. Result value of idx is 1.119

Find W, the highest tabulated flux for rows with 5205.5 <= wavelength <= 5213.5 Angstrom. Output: 1.224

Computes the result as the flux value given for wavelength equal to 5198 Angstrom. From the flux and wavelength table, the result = 1.15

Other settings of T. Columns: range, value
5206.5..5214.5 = 1.167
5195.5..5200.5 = 1.113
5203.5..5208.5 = 1.079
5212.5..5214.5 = 1.22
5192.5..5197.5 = 1.071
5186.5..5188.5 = 1.043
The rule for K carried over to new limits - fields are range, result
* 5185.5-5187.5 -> 1.098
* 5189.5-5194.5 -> 1.101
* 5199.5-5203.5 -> 1.261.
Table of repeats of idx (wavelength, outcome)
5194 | 1.101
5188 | 1.043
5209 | 1.181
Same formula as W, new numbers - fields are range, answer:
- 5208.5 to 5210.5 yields 1.181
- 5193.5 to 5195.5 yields 1.114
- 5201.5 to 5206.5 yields 1.189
